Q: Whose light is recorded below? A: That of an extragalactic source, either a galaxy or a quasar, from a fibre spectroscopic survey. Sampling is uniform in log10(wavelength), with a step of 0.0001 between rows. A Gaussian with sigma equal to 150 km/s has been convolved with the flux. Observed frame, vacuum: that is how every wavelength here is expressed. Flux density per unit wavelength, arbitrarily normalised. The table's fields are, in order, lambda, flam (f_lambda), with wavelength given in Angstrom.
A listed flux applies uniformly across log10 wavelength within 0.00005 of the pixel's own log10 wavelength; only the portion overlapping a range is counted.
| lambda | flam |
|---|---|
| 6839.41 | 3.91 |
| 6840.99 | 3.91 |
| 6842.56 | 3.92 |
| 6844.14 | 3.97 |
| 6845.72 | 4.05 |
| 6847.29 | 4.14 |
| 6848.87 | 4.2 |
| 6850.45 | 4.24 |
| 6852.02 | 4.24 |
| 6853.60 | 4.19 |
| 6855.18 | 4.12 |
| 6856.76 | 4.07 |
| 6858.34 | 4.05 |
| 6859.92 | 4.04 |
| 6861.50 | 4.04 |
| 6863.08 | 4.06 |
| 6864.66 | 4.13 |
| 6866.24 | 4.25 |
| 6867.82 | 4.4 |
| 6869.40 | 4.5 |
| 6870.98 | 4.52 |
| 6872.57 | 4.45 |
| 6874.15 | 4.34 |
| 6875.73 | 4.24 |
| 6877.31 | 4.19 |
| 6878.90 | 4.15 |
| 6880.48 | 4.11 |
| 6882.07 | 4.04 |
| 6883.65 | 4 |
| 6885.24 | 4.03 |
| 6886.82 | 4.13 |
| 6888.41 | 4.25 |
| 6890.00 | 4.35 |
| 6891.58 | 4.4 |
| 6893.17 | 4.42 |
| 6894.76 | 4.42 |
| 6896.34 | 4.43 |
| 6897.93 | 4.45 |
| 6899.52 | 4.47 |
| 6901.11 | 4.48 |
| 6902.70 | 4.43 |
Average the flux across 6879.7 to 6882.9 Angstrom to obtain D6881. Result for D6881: 4.07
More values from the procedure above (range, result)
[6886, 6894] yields 4.31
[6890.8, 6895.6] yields 4.42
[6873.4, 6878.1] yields 4.26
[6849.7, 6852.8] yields 4.25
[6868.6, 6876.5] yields 4.41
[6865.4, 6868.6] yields 4.32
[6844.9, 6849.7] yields 4.13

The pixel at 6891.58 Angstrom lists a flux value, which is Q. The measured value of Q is 4.4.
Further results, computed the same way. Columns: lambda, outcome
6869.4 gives 4.5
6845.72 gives 4.05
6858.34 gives 4.05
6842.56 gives 3.92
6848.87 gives 4.2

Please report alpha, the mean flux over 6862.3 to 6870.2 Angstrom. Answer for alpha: 4.27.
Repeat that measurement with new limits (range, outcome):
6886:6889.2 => 4.19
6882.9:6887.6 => 4.05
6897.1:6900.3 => 4.45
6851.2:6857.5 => 4.16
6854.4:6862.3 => 4.06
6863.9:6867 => 4.19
